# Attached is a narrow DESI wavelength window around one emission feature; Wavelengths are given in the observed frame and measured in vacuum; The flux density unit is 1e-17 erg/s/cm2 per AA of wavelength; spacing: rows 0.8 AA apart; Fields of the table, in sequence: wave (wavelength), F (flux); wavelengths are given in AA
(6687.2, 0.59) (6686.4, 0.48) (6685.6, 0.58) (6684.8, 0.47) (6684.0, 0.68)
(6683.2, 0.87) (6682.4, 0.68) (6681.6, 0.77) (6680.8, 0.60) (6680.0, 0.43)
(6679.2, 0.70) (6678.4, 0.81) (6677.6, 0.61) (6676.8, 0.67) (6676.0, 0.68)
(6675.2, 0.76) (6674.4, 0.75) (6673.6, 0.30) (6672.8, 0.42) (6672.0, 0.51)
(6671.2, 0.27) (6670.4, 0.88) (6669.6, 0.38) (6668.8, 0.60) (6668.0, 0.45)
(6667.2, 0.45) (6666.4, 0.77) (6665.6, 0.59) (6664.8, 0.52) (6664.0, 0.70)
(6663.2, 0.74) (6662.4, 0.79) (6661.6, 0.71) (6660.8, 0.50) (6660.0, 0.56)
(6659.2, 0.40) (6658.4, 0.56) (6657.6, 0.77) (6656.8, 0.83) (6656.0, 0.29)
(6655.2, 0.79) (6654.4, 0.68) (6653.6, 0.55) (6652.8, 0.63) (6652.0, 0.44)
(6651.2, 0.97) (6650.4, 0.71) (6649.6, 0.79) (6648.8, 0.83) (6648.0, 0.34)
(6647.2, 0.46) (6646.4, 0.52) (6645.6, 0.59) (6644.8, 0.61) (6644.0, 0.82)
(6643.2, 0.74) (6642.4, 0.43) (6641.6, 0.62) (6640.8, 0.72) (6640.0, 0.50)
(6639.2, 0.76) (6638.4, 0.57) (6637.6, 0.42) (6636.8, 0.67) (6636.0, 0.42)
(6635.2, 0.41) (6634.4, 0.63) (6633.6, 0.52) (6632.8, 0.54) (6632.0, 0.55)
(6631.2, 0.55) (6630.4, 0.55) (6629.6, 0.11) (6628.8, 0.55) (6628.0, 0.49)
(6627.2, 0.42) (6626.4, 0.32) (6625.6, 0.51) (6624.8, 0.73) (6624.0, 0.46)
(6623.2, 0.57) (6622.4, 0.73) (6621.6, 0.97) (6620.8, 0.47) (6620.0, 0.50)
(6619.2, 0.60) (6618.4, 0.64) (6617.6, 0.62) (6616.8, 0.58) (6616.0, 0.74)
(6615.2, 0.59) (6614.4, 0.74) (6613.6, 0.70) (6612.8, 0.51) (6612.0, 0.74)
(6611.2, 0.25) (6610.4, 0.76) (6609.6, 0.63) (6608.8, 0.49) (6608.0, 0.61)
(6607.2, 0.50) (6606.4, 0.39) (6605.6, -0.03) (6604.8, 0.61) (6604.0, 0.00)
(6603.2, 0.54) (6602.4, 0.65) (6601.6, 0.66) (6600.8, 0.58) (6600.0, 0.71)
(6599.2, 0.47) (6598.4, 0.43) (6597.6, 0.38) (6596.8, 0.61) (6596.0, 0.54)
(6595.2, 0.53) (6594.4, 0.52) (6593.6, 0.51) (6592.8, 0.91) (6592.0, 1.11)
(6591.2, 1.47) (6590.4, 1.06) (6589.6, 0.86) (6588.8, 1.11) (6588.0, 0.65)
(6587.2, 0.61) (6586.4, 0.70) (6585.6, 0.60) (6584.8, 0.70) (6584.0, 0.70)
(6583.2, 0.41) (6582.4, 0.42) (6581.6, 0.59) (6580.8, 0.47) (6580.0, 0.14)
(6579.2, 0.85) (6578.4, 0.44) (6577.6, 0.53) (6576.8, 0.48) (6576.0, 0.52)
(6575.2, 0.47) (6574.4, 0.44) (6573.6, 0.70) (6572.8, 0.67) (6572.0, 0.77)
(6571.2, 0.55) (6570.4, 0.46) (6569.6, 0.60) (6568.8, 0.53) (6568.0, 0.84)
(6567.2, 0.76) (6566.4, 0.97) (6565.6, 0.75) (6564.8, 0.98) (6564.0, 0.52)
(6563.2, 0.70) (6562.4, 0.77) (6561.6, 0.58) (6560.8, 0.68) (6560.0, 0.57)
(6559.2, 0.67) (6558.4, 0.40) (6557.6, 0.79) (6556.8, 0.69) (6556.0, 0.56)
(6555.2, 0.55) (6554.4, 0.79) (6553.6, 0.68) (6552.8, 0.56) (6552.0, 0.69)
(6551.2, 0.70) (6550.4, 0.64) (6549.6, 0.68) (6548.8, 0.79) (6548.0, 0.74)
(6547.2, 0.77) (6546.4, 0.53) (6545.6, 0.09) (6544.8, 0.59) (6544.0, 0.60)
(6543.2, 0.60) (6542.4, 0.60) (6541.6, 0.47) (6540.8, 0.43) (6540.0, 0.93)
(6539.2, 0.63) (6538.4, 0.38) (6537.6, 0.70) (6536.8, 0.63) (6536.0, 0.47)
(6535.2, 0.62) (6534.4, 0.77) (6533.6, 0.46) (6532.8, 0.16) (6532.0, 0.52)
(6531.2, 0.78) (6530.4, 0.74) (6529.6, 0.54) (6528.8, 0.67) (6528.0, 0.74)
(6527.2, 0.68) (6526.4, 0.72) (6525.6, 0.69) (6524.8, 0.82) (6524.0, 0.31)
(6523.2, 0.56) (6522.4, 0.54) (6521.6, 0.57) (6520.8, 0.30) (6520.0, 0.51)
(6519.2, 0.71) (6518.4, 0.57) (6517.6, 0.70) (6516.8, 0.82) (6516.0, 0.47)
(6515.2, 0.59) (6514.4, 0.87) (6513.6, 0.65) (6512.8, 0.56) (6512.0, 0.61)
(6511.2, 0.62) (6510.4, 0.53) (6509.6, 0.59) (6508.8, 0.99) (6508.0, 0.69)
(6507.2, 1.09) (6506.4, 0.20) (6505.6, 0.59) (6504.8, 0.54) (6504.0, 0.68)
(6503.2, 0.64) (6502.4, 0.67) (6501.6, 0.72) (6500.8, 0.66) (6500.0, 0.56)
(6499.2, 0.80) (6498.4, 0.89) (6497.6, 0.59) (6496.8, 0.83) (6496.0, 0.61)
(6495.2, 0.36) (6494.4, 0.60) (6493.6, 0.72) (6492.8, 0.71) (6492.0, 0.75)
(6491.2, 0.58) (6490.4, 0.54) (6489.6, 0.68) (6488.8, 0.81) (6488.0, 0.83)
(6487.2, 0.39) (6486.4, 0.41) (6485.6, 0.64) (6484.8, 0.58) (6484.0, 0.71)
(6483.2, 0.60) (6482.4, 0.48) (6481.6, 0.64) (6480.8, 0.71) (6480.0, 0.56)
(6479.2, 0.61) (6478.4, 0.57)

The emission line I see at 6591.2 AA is H-beta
